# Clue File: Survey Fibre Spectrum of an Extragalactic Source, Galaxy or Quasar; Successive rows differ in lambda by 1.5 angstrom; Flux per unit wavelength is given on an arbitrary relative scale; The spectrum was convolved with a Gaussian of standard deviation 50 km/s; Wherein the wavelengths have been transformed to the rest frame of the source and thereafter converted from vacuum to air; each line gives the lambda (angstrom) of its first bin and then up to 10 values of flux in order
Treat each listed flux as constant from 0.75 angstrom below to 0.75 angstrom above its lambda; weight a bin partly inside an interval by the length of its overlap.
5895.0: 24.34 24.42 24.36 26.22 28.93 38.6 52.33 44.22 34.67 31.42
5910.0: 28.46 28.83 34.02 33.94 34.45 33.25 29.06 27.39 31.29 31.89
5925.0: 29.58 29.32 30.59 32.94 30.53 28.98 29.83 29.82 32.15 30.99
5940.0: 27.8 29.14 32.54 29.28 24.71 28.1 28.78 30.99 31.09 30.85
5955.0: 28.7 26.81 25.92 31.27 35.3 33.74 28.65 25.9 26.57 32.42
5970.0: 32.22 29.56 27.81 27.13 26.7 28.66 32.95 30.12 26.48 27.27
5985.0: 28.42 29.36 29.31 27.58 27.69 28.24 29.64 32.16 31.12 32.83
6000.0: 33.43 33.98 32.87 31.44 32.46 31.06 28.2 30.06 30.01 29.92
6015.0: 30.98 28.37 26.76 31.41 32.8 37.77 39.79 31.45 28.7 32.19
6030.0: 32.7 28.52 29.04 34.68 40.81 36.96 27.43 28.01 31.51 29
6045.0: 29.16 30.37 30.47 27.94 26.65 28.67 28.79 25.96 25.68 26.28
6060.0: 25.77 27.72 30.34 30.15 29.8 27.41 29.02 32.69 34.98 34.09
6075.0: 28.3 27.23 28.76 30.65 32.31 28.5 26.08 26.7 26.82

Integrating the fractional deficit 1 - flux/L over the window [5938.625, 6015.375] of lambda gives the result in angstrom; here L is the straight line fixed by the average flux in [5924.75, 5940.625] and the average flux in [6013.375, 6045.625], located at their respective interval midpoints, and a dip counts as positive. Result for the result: 2.94 angstrom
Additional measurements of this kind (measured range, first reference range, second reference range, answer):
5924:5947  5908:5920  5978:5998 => 0.8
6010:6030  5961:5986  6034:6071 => -1.5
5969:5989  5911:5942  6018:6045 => 1.6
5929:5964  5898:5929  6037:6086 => 2.1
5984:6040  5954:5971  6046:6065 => -4.9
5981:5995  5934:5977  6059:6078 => 0.6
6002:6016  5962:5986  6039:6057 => -1.0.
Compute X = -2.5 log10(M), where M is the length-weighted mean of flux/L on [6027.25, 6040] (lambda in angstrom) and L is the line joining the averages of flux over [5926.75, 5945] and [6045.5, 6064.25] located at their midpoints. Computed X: -0.148 mag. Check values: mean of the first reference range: 30.4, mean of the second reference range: 28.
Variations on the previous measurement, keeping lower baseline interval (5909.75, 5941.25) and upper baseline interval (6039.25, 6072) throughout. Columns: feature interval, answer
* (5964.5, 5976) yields 0.05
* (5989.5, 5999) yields -0.01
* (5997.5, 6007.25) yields -0.11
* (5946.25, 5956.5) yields 0.04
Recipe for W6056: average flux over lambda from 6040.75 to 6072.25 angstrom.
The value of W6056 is 28.9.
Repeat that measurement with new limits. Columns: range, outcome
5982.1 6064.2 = 30.3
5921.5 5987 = 29.6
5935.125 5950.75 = 29.4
